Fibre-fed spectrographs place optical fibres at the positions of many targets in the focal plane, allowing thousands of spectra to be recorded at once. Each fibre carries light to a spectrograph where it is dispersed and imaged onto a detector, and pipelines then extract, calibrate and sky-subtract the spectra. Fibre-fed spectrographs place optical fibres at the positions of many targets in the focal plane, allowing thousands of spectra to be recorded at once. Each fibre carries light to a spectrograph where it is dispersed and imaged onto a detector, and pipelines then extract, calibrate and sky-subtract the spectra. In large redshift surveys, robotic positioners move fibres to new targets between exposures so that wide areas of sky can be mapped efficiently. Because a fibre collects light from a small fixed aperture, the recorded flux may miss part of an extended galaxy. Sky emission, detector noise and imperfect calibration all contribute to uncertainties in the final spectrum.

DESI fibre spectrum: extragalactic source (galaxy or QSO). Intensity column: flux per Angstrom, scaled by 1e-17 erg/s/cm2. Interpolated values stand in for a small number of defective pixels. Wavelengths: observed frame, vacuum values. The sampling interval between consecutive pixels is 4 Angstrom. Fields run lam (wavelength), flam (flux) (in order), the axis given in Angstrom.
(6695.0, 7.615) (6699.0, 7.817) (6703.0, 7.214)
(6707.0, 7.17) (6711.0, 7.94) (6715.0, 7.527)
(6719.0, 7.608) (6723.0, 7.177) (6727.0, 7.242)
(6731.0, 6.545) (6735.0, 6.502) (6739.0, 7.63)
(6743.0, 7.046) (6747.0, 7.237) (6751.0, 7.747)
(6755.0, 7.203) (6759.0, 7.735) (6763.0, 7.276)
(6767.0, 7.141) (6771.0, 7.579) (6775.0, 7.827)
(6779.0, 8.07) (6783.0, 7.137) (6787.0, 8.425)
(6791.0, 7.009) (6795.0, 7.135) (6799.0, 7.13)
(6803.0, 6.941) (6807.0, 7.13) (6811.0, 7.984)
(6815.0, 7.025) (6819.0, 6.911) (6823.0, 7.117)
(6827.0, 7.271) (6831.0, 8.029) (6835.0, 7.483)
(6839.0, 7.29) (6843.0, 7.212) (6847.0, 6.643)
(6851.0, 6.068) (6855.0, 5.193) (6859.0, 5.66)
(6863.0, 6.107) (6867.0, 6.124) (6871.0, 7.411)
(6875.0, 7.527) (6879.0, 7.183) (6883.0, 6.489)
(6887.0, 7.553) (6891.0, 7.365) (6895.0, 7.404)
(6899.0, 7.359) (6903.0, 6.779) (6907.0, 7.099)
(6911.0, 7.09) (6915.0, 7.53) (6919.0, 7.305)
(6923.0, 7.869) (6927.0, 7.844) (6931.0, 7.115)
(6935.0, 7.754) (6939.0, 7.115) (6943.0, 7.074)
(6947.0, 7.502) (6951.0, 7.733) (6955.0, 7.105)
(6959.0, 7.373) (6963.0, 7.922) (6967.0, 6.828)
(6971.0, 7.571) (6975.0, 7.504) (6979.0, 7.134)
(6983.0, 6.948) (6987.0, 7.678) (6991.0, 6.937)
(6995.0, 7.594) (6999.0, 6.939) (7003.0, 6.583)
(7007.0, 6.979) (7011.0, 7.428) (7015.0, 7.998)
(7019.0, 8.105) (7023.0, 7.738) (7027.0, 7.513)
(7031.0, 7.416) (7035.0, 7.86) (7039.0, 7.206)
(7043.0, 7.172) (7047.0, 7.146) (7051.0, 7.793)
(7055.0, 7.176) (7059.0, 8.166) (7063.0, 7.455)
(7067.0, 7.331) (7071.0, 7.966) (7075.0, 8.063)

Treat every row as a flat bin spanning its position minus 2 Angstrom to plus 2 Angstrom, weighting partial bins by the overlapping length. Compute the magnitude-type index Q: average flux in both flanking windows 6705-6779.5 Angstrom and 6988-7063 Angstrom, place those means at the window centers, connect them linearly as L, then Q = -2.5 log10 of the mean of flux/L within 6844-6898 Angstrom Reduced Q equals 0.11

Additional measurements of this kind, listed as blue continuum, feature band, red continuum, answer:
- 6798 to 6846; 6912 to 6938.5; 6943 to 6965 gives -0.01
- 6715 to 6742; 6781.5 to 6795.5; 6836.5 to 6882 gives -0.09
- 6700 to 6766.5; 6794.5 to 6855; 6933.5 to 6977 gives 0.04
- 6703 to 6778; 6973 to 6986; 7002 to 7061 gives 0.04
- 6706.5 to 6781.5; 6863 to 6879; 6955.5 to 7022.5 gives 0.07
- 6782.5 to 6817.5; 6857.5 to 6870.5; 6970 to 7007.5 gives 0.18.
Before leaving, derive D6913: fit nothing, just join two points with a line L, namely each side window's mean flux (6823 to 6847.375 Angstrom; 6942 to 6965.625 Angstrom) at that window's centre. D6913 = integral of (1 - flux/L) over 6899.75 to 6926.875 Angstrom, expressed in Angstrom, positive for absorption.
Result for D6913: 0.35 Angstrom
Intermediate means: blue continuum 7.35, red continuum 7.45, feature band 7.32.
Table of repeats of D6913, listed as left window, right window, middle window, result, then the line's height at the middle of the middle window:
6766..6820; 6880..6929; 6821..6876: 4.3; 7.35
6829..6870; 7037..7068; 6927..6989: -2.9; 7.05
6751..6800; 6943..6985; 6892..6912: 0.6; 7.4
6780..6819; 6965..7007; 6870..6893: 0.0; 7.25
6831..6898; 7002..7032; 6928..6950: -0.6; 7.16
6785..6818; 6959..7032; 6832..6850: 0.5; 7.34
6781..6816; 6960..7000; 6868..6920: 0.8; 7.32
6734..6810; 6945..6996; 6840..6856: 2.1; 7.38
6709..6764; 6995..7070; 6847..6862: 3.2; 7.37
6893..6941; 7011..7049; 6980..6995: 0.5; 7.49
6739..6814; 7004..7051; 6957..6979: 0.2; 7.48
